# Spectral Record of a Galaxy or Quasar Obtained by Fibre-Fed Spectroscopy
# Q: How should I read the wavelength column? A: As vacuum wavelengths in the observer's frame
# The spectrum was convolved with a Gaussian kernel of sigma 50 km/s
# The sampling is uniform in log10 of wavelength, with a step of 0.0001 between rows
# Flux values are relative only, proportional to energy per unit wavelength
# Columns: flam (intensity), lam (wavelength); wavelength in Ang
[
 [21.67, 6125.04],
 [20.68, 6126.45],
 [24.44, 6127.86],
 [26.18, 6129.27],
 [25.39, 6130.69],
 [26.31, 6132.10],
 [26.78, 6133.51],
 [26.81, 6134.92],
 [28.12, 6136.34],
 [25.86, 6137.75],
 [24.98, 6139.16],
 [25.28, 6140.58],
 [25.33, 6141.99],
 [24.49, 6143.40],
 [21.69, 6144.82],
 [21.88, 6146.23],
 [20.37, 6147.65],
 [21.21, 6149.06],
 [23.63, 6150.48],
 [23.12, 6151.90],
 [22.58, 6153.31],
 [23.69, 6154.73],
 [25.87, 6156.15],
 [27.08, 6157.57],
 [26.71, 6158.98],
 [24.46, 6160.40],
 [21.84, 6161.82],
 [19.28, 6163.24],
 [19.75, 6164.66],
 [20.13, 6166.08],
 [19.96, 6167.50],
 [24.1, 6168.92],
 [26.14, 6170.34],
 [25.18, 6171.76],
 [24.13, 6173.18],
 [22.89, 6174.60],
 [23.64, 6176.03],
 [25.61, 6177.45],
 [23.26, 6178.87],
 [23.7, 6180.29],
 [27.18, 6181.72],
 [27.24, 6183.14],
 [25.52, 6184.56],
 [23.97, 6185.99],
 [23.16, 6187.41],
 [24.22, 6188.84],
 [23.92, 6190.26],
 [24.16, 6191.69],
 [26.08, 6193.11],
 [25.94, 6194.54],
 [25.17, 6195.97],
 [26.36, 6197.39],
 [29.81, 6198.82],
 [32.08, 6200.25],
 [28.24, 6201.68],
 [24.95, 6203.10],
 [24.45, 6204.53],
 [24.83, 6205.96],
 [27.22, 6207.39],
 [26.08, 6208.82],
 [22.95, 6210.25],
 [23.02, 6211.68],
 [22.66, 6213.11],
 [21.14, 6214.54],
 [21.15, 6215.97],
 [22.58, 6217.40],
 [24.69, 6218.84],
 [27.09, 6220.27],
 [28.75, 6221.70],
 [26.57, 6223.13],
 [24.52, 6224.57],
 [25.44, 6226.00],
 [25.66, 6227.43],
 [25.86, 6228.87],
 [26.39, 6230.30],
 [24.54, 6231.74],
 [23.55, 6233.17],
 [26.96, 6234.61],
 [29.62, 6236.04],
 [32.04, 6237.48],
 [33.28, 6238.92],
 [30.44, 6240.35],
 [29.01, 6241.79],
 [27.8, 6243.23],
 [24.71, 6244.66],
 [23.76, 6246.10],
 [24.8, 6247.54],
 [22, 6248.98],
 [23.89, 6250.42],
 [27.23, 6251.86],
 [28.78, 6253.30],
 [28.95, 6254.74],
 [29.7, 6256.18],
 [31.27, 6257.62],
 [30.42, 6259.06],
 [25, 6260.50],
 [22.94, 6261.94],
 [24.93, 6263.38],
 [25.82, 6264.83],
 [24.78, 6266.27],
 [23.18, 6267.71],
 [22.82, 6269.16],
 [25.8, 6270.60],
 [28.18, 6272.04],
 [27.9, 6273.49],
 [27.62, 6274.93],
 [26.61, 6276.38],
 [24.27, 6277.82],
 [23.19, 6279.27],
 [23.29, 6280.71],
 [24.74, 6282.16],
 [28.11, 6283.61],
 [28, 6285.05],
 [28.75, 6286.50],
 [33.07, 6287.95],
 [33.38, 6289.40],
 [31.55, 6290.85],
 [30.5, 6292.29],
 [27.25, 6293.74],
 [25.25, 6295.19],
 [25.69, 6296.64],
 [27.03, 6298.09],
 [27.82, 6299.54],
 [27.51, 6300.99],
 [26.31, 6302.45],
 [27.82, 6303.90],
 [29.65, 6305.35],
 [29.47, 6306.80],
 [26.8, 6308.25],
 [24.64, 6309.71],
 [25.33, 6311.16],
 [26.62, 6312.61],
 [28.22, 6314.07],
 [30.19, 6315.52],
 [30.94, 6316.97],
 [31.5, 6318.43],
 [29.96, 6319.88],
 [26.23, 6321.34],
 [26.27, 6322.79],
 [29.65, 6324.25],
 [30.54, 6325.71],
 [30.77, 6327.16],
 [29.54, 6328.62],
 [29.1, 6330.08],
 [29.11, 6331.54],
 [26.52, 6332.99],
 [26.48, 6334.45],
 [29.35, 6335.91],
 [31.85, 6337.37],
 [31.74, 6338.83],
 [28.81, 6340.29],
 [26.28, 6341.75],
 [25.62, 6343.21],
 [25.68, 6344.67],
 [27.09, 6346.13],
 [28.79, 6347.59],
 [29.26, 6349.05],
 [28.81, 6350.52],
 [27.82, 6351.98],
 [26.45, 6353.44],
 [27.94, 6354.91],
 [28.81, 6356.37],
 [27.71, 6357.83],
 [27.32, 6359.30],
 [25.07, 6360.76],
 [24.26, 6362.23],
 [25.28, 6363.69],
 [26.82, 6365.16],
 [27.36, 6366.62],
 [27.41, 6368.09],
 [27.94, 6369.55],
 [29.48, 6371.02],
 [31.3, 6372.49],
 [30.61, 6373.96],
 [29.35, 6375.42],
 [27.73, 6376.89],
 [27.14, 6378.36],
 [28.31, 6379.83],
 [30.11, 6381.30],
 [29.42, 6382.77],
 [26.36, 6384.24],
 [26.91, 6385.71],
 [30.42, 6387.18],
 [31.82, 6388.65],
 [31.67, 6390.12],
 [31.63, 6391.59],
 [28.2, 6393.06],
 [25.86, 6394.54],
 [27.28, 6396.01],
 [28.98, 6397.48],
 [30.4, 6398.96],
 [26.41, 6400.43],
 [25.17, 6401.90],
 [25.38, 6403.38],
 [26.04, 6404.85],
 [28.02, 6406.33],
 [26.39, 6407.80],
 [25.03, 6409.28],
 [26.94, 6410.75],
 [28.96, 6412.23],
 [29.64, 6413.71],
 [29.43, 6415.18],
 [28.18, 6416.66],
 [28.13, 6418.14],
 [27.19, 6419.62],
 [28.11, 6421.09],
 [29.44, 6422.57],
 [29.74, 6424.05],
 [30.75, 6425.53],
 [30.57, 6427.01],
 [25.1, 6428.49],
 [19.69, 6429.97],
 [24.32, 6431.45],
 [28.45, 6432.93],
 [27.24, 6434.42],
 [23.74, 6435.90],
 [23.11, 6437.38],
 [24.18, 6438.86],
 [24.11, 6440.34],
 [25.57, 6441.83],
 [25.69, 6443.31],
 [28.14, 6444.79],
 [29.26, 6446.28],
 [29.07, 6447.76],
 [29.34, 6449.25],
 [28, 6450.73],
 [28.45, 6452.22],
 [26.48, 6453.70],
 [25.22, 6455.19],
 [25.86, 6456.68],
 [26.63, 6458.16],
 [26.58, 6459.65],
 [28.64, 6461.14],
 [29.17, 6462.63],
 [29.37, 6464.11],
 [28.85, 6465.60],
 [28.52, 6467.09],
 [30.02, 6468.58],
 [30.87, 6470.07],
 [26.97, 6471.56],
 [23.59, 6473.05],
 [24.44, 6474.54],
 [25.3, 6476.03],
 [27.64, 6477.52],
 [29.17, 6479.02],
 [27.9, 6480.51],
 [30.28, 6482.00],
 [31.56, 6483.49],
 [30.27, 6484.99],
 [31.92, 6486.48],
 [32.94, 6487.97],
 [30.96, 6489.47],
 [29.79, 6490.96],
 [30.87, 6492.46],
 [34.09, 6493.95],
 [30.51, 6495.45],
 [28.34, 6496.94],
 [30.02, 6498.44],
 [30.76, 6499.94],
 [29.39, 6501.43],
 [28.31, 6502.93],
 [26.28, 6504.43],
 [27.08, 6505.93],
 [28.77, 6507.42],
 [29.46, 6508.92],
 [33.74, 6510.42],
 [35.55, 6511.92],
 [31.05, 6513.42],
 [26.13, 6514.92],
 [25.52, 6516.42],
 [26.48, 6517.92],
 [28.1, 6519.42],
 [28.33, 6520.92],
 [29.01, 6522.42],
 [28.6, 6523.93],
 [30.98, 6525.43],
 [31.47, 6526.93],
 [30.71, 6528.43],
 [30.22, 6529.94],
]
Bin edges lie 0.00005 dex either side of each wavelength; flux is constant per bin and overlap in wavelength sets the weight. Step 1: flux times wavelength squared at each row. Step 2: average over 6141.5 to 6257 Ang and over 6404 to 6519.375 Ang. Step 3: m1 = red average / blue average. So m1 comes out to 1.2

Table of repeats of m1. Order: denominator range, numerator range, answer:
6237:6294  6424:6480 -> 1.05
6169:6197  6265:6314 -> 1.13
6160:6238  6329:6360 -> 1.18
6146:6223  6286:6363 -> 1.21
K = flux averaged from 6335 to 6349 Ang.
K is 28.4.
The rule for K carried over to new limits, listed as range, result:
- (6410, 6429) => 28.7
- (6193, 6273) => 26.2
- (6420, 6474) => 27.2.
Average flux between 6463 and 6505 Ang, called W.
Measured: 29.3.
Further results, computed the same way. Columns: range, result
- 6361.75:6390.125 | 28.4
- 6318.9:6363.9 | 28.1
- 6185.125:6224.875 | 25.2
